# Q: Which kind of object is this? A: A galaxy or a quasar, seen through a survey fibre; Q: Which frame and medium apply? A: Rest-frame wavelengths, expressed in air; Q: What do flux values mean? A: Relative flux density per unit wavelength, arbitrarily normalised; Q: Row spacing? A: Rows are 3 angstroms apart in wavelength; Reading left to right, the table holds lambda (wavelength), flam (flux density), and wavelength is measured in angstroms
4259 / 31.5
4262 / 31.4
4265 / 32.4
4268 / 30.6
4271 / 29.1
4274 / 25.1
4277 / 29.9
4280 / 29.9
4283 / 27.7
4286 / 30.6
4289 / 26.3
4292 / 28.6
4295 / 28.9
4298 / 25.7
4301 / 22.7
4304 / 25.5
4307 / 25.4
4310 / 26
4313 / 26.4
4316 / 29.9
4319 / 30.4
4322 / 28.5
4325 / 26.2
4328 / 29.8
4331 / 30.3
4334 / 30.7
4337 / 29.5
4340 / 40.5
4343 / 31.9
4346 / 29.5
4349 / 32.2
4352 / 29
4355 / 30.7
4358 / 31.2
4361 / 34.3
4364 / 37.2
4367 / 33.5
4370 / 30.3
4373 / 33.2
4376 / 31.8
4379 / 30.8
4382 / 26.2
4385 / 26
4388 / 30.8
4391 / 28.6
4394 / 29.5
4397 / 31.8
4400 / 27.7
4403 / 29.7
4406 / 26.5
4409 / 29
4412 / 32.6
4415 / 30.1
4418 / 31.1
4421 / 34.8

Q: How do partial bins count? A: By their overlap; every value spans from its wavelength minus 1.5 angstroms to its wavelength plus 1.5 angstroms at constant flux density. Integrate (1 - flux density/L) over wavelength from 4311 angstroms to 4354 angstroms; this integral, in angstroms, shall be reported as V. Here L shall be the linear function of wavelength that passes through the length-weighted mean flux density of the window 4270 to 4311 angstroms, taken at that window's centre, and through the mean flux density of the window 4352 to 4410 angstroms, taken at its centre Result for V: -2.3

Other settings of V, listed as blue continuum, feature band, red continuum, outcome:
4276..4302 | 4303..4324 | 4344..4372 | 1.36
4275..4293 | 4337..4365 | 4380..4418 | -3.58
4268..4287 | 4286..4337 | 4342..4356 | 3.36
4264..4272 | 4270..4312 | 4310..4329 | 3.44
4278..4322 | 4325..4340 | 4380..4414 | -1.46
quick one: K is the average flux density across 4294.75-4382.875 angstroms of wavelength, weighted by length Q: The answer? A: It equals 30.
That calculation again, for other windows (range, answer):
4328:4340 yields 31.4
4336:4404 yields 31.1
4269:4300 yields 28.1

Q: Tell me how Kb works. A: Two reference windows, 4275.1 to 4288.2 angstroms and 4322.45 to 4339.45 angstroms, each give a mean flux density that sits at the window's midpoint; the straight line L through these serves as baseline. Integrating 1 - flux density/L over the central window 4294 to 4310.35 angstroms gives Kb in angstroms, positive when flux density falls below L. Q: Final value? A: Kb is 2.2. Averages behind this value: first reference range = 29.2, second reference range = 29.9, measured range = 25.6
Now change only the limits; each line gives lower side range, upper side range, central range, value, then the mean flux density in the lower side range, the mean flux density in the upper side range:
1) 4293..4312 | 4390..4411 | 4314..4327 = -1.1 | 25.8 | 29.1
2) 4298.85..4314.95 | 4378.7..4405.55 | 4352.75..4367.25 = -3.0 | 25.4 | 28.8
